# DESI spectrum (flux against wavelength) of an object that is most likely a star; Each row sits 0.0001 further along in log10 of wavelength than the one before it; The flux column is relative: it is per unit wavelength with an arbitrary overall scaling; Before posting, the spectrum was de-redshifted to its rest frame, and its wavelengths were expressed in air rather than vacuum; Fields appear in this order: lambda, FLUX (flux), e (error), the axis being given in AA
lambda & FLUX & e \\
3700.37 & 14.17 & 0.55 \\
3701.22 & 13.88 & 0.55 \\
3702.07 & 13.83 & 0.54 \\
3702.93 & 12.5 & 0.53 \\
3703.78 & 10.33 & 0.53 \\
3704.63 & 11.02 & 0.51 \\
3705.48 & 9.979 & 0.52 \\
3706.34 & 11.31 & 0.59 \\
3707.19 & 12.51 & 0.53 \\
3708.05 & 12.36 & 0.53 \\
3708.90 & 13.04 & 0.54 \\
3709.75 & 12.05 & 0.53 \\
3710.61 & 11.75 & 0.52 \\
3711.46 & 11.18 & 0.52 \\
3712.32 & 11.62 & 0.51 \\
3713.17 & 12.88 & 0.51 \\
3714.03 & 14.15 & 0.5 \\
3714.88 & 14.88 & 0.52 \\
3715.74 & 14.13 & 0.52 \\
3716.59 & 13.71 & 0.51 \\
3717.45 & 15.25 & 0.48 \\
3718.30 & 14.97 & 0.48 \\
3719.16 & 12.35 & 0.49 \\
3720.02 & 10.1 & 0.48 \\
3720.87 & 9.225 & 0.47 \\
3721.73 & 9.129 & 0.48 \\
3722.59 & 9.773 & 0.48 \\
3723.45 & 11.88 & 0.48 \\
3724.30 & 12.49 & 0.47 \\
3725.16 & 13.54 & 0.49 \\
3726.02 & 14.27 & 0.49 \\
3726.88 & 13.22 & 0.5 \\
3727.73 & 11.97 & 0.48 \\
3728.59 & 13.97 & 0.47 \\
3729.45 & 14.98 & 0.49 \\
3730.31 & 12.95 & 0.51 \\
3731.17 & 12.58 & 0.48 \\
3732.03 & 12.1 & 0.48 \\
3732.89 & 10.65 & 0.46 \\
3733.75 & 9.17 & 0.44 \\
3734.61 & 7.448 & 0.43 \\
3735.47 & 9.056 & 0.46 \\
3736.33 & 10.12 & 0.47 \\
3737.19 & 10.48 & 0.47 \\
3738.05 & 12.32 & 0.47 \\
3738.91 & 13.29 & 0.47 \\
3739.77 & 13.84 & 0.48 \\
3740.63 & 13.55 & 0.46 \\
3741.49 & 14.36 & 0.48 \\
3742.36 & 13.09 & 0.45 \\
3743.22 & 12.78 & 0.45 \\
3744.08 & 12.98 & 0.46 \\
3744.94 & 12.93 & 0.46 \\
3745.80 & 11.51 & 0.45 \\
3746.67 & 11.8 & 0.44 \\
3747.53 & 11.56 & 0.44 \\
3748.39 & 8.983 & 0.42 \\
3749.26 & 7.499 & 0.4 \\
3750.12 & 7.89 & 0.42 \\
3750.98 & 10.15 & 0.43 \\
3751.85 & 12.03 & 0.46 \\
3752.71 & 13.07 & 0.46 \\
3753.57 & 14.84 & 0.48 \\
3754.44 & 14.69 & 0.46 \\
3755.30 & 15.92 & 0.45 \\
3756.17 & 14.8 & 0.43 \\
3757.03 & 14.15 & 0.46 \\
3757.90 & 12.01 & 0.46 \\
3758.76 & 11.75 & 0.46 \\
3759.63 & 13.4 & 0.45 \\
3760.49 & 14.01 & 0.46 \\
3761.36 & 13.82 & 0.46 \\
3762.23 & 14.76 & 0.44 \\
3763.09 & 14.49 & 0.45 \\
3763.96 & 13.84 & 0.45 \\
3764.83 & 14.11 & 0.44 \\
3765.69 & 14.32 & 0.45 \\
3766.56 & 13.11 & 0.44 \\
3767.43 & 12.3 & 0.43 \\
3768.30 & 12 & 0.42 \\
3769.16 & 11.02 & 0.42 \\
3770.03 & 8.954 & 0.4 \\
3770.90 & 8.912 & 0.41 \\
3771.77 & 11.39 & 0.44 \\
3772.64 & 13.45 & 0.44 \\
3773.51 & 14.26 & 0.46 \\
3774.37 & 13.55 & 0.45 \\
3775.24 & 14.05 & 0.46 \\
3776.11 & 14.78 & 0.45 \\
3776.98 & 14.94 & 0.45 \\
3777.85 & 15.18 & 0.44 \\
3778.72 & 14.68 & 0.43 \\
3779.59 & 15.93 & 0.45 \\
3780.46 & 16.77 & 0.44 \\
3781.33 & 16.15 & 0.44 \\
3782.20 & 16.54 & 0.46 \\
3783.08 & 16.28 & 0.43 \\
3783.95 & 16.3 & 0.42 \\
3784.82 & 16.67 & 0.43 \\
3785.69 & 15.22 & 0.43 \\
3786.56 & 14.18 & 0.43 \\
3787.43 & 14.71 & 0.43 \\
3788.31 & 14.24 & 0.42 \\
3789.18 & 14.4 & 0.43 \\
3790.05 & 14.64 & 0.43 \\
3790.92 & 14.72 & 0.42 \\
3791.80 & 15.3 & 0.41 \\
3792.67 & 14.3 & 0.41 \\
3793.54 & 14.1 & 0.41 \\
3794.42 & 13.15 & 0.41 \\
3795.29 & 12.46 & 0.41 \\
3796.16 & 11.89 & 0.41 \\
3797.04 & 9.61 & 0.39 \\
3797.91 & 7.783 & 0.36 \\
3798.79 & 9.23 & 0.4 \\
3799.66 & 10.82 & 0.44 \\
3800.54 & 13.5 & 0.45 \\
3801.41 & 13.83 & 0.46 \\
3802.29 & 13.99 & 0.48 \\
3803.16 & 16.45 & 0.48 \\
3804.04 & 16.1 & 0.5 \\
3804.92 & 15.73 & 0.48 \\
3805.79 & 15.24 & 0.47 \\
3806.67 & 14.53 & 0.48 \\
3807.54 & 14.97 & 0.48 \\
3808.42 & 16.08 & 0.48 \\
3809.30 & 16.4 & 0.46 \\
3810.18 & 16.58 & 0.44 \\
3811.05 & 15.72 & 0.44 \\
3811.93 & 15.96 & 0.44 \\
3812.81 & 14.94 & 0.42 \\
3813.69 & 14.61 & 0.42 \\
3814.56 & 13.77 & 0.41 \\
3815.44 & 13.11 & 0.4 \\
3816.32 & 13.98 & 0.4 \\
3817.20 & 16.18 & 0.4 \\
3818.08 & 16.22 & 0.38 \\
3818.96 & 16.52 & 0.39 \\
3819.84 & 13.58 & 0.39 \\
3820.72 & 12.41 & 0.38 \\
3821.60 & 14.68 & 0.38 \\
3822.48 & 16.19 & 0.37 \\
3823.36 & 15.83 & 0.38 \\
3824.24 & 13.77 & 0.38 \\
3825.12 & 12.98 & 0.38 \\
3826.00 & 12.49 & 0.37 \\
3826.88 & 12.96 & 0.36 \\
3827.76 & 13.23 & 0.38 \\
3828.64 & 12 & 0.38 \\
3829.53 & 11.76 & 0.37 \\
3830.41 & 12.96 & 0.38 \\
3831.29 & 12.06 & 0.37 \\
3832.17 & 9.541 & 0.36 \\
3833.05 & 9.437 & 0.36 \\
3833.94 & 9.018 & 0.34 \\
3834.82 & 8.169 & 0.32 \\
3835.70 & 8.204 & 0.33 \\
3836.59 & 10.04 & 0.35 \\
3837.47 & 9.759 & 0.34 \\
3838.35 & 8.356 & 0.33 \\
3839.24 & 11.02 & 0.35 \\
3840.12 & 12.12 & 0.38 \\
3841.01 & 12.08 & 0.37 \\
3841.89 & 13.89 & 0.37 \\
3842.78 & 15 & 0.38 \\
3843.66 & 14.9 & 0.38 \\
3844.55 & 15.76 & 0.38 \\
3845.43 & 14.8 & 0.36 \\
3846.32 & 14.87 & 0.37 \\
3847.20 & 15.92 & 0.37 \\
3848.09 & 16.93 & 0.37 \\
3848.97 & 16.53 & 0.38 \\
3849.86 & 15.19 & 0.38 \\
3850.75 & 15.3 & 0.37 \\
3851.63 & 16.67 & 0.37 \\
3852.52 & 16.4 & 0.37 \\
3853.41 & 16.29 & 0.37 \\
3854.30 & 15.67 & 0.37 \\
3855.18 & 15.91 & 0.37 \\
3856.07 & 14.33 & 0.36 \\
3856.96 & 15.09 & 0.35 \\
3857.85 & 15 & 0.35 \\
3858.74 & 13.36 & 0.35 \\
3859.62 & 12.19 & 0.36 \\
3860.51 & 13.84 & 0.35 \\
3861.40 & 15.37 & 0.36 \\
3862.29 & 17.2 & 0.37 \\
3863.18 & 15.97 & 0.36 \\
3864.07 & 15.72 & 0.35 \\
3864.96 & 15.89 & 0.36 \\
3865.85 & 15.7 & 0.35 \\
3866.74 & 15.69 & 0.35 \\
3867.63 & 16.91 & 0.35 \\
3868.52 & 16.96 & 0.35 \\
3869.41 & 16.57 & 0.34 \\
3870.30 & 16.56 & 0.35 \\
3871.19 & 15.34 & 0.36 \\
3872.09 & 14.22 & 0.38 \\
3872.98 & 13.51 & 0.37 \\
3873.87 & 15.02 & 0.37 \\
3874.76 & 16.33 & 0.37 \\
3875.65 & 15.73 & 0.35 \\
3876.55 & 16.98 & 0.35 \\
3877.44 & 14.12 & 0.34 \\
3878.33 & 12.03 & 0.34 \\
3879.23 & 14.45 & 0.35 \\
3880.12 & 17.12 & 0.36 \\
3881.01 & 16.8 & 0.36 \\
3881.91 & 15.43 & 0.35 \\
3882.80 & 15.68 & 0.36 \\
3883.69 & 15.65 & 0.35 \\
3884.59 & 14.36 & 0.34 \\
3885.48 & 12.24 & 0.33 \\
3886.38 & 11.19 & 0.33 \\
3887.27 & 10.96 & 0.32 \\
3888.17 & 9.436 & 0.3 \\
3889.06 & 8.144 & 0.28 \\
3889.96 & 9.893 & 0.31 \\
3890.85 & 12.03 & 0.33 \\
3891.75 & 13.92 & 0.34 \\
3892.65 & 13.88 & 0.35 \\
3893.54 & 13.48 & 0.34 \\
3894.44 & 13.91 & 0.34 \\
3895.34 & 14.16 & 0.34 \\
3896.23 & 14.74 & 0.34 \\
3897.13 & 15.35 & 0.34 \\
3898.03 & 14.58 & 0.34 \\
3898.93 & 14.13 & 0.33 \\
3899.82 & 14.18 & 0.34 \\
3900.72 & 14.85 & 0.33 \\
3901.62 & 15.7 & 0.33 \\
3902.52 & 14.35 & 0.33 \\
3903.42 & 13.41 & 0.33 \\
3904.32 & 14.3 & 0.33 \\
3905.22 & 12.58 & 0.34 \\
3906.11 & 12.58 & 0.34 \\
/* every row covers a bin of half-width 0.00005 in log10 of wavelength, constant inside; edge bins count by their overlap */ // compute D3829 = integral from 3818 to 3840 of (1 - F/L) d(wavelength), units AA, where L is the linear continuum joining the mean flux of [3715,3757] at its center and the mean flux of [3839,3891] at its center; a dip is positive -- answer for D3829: 3.00 AA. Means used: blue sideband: 12.2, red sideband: 14.7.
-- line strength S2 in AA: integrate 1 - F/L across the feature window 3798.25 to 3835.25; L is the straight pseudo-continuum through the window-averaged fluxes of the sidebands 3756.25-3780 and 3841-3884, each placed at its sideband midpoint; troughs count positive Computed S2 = 1.6 AA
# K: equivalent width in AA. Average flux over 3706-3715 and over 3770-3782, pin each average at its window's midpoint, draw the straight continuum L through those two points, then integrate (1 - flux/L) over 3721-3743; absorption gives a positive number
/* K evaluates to 1.68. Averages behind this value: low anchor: 12.5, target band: 12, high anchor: 14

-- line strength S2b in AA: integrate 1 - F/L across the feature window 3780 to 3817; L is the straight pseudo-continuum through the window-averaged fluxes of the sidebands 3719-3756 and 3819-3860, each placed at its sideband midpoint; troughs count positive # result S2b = -4.7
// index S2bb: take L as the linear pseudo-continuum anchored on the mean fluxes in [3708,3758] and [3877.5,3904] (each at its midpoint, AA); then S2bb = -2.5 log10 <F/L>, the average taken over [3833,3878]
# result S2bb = -0.08 mag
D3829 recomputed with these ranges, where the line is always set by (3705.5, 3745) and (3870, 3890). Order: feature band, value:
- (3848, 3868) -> -2.5 AA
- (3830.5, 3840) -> 2.6 AA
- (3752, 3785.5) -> -3.1 AA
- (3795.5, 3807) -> 0.2 AA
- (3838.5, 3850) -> -0.6 AA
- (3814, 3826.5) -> -1.0 AA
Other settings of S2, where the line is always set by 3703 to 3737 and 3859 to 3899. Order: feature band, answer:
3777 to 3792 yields -2.8 AA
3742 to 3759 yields 0.3 AA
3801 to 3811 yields -1.6 AA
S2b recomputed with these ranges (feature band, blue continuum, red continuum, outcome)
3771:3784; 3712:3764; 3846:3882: -1.3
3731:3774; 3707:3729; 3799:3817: 3.8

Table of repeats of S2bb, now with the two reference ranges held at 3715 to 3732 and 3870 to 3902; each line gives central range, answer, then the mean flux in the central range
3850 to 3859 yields -0.12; 15.4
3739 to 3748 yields 0.00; 12.8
